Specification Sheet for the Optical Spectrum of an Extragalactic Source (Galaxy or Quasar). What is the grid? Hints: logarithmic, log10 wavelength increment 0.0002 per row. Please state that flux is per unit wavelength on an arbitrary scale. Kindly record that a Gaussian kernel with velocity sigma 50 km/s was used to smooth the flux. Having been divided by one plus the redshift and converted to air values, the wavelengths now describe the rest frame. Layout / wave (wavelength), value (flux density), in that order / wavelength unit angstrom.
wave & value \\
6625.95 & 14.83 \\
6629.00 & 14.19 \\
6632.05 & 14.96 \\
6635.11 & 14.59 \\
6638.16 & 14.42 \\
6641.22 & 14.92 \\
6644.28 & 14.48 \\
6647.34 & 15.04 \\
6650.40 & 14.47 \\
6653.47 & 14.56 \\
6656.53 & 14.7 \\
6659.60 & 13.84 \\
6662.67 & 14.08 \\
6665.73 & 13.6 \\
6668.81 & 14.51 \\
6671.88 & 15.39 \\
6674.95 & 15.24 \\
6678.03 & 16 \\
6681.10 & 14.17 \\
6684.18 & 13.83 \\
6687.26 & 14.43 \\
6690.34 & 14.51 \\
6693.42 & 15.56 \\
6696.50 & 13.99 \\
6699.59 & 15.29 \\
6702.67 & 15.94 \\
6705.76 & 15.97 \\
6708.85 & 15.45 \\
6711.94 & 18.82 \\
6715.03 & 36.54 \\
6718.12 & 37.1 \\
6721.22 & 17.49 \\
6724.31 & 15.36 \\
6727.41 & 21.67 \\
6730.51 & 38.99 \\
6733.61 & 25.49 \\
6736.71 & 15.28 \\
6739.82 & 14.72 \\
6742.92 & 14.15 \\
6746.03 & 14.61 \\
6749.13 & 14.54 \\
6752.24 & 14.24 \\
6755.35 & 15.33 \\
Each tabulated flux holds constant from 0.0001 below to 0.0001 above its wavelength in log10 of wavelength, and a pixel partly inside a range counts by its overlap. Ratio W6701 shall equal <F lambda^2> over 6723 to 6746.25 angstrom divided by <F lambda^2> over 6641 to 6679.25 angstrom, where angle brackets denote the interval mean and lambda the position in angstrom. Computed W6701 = 1.4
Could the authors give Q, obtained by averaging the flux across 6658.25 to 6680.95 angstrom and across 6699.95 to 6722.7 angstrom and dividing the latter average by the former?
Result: 1.51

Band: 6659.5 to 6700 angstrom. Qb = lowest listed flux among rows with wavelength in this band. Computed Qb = 13.6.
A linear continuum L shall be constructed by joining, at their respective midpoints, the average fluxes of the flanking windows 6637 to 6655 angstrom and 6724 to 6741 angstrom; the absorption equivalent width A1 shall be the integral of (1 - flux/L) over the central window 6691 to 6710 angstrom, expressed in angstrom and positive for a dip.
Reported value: 4.2 angstrom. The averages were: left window 14.6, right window 22.5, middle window 15.3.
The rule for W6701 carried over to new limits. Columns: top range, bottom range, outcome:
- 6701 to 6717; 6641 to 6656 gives 1.45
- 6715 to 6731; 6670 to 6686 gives 1.79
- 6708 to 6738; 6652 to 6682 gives 1.70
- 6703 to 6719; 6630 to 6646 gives 1.65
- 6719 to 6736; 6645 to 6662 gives 1.69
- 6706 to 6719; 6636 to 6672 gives 1.79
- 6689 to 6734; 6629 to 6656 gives 1.47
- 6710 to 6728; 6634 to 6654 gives 1.71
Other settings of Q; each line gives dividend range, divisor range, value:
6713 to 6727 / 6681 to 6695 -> 1.79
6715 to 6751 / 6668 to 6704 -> 1.44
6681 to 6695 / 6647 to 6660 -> 1.00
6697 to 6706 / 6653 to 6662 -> 1.08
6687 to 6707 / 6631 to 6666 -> 1.04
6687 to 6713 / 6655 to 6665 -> 1.10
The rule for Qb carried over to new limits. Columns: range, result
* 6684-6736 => 13.83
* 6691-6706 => 13.99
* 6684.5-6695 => 14.43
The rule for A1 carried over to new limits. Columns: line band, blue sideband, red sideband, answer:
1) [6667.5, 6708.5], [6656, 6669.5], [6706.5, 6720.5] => 9.54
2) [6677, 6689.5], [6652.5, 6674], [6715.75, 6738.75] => 2.16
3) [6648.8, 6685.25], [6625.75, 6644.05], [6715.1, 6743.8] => 6.14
